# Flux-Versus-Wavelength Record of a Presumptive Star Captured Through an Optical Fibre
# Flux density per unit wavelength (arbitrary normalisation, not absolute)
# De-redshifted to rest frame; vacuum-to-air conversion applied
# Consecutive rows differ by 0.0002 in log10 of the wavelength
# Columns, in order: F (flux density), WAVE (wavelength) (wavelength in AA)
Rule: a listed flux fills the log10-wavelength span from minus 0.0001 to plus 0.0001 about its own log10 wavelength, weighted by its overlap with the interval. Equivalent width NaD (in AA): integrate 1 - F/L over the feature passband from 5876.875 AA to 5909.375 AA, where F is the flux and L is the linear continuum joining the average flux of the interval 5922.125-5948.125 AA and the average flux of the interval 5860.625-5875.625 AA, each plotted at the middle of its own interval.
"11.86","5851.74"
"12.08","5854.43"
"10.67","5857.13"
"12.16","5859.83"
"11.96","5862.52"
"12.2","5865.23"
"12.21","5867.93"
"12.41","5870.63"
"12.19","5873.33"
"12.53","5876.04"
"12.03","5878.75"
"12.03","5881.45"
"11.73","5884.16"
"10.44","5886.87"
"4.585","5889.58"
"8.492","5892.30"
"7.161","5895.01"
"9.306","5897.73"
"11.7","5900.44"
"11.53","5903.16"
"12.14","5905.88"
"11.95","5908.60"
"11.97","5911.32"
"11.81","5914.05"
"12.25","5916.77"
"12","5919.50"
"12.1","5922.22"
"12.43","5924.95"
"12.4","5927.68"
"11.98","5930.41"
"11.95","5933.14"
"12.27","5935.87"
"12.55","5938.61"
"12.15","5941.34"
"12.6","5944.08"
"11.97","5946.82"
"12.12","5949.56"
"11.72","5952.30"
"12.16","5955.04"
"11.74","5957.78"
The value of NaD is 5.22 AA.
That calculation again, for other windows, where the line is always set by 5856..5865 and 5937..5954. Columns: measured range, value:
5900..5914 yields 0.1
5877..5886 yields 0.0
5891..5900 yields 2.4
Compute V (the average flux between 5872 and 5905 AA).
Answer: 10.3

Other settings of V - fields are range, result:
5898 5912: 11.7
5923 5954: 12.2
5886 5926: 10.6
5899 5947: 12.1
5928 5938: 12.1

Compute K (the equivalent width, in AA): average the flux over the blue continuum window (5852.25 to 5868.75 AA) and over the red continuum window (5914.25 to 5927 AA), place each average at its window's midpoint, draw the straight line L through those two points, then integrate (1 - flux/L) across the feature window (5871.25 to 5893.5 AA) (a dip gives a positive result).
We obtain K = 2.59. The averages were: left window 11.9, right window 12.2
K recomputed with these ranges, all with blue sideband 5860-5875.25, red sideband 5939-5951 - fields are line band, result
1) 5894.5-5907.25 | 1.7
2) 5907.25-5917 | 0.2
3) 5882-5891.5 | 2.4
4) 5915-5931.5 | 0.1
